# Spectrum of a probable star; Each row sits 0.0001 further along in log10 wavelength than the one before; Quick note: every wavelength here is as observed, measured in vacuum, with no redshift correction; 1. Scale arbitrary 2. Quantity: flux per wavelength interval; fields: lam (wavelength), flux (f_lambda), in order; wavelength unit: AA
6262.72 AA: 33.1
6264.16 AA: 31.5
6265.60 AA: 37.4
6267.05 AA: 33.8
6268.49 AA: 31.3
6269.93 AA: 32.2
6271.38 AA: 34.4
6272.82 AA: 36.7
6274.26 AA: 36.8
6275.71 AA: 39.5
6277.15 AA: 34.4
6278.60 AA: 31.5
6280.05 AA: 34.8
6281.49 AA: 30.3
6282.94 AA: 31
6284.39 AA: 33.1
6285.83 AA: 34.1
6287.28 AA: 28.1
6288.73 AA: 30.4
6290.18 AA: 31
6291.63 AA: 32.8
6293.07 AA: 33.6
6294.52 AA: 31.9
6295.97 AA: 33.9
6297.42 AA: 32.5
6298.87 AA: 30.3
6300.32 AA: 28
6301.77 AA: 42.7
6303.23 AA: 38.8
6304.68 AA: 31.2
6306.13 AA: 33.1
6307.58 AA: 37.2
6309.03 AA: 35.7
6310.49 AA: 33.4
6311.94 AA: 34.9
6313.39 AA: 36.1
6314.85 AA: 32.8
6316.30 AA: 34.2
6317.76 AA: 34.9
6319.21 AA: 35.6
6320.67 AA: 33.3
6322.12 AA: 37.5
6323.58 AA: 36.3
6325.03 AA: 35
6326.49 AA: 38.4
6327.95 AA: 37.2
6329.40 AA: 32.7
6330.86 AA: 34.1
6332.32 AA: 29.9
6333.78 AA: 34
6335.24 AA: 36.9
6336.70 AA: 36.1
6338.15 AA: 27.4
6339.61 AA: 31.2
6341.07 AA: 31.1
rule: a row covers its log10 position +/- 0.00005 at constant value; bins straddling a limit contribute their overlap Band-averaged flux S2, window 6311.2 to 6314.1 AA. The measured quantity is 35.6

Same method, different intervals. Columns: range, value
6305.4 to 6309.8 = 35.3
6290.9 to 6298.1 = 33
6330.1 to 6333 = 32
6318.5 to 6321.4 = 34.5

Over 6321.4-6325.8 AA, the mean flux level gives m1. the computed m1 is 36.3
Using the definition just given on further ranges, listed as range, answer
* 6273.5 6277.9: 36.9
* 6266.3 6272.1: 32.9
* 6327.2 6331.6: 34.7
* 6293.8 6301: 31.3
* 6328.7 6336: 33.5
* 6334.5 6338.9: 33.5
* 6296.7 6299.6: 31.4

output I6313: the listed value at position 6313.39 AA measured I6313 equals 36.1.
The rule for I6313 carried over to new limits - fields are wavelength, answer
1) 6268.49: 31.3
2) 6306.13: 33.1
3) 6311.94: 34.9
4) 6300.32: 28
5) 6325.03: 35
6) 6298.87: 30.3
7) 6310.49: 33.4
